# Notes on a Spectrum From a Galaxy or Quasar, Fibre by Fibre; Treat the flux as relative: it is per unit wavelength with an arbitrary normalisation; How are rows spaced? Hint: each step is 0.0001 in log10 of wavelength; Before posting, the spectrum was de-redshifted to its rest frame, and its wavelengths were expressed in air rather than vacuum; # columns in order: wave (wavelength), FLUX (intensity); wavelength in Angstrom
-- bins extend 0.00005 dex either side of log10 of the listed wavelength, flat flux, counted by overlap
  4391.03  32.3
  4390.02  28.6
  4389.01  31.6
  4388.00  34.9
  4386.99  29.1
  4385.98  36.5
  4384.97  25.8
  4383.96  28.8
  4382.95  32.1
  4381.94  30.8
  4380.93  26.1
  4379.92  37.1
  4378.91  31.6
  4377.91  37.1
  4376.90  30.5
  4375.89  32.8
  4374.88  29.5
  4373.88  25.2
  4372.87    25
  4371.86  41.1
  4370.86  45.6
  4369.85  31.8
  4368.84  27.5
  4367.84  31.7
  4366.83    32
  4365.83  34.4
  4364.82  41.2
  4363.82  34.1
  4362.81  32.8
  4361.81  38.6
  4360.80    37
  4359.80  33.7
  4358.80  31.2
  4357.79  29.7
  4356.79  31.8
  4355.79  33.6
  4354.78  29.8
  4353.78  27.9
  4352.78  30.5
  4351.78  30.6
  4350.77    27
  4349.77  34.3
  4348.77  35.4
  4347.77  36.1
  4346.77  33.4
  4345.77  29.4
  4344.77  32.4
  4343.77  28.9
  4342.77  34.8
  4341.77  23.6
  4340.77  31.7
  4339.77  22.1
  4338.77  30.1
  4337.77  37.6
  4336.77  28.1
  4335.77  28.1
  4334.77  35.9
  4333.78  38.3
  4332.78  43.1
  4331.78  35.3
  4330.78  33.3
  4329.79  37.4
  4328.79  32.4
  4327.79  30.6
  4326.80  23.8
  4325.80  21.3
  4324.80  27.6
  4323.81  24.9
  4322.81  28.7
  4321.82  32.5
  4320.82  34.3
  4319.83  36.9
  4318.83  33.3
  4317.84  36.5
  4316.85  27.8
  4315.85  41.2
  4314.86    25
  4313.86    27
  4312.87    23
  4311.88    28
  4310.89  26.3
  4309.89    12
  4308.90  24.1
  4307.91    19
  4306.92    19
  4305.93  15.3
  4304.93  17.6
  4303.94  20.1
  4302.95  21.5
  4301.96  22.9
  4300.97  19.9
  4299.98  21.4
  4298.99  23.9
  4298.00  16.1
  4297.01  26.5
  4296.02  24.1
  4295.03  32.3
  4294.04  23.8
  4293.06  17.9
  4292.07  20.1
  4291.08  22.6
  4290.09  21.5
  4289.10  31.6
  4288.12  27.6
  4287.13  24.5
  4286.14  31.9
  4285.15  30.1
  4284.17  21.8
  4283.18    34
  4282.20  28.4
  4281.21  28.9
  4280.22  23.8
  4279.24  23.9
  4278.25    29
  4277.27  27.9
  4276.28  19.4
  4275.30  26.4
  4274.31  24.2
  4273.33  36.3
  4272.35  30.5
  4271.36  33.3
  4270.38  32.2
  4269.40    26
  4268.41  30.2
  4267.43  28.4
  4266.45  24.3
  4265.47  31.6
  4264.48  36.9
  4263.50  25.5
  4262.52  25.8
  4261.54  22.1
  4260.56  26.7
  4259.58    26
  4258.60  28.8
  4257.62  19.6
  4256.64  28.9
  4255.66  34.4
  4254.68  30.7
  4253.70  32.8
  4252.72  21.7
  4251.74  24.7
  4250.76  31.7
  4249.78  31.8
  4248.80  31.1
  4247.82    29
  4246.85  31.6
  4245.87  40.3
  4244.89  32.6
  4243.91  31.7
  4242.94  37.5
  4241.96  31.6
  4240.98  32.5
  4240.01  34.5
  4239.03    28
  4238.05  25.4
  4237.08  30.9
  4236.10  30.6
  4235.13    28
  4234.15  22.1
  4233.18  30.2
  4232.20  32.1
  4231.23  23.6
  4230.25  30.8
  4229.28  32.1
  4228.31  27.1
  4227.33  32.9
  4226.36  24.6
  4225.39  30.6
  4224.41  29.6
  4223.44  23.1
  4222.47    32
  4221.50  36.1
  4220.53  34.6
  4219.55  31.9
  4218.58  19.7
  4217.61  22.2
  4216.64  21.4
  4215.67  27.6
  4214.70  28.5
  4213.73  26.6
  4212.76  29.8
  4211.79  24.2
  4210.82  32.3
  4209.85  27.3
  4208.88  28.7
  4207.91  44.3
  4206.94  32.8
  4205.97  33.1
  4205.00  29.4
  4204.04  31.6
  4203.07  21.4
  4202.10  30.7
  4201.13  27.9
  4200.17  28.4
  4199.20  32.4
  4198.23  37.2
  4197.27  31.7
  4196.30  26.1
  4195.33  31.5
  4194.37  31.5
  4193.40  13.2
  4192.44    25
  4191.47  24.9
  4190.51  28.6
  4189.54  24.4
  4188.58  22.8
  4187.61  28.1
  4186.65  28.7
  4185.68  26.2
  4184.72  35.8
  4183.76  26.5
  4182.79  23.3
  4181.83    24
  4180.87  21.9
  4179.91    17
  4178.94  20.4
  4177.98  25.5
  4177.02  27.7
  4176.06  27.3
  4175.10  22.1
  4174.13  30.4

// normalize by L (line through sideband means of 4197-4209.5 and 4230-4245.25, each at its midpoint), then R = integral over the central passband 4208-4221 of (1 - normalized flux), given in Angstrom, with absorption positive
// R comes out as 1.35 Angstrom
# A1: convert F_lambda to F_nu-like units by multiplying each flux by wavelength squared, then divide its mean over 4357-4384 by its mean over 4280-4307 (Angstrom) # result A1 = 1.4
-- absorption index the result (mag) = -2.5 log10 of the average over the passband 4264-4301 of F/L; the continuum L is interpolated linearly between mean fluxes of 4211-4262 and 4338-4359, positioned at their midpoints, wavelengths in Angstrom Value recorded 0.115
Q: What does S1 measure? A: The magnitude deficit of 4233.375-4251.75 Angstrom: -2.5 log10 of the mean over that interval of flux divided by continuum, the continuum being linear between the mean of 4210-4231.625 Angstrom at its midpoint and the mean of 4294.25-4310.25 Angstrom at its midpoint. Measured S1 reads -0.18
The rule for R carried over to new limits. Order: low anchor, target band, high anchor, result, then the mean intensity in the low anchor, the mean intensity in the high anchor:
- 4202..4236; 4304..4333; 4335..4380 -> 3.1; 28.9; 32.2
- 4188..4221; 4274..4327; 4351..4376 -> 9.5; 28.3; 32.7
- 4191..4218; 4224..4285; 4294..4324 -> -4.4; 28.7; 25.3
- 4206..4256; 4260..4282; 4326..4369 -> 2.0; 29.9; 32.3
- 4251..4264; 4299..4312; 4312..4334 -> 4.2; 26.9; 31.4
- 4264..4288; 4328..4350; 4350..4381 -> -1.0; 28.5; 32.6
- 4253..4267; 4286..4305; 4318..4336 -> 4.3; 28.1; 32.2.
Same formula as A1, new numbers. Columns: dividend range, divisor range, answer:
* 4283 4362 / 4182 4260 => 1.03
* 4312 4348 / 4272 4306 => 1.28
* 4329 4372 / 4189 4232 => 1.23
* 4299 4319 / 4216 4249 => 0.83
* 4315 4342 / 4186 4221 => 1.19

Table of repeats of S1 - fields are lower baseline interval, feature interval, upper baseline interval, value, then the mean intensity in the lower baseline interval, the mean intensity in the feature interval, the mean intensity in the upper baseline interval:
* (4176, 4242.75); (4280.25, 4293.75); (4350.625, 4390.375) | 0.16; 28.2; 26.1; 32.2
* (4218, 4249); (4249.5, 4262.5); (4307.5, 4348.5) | 0.10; 30.2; 27.5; 30.2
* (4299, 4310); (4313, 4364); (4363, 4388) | -0.23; 19.8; 31.7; 32.4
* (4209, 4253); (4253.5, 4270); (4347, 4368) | 0.08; 29.3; 28.1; 33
